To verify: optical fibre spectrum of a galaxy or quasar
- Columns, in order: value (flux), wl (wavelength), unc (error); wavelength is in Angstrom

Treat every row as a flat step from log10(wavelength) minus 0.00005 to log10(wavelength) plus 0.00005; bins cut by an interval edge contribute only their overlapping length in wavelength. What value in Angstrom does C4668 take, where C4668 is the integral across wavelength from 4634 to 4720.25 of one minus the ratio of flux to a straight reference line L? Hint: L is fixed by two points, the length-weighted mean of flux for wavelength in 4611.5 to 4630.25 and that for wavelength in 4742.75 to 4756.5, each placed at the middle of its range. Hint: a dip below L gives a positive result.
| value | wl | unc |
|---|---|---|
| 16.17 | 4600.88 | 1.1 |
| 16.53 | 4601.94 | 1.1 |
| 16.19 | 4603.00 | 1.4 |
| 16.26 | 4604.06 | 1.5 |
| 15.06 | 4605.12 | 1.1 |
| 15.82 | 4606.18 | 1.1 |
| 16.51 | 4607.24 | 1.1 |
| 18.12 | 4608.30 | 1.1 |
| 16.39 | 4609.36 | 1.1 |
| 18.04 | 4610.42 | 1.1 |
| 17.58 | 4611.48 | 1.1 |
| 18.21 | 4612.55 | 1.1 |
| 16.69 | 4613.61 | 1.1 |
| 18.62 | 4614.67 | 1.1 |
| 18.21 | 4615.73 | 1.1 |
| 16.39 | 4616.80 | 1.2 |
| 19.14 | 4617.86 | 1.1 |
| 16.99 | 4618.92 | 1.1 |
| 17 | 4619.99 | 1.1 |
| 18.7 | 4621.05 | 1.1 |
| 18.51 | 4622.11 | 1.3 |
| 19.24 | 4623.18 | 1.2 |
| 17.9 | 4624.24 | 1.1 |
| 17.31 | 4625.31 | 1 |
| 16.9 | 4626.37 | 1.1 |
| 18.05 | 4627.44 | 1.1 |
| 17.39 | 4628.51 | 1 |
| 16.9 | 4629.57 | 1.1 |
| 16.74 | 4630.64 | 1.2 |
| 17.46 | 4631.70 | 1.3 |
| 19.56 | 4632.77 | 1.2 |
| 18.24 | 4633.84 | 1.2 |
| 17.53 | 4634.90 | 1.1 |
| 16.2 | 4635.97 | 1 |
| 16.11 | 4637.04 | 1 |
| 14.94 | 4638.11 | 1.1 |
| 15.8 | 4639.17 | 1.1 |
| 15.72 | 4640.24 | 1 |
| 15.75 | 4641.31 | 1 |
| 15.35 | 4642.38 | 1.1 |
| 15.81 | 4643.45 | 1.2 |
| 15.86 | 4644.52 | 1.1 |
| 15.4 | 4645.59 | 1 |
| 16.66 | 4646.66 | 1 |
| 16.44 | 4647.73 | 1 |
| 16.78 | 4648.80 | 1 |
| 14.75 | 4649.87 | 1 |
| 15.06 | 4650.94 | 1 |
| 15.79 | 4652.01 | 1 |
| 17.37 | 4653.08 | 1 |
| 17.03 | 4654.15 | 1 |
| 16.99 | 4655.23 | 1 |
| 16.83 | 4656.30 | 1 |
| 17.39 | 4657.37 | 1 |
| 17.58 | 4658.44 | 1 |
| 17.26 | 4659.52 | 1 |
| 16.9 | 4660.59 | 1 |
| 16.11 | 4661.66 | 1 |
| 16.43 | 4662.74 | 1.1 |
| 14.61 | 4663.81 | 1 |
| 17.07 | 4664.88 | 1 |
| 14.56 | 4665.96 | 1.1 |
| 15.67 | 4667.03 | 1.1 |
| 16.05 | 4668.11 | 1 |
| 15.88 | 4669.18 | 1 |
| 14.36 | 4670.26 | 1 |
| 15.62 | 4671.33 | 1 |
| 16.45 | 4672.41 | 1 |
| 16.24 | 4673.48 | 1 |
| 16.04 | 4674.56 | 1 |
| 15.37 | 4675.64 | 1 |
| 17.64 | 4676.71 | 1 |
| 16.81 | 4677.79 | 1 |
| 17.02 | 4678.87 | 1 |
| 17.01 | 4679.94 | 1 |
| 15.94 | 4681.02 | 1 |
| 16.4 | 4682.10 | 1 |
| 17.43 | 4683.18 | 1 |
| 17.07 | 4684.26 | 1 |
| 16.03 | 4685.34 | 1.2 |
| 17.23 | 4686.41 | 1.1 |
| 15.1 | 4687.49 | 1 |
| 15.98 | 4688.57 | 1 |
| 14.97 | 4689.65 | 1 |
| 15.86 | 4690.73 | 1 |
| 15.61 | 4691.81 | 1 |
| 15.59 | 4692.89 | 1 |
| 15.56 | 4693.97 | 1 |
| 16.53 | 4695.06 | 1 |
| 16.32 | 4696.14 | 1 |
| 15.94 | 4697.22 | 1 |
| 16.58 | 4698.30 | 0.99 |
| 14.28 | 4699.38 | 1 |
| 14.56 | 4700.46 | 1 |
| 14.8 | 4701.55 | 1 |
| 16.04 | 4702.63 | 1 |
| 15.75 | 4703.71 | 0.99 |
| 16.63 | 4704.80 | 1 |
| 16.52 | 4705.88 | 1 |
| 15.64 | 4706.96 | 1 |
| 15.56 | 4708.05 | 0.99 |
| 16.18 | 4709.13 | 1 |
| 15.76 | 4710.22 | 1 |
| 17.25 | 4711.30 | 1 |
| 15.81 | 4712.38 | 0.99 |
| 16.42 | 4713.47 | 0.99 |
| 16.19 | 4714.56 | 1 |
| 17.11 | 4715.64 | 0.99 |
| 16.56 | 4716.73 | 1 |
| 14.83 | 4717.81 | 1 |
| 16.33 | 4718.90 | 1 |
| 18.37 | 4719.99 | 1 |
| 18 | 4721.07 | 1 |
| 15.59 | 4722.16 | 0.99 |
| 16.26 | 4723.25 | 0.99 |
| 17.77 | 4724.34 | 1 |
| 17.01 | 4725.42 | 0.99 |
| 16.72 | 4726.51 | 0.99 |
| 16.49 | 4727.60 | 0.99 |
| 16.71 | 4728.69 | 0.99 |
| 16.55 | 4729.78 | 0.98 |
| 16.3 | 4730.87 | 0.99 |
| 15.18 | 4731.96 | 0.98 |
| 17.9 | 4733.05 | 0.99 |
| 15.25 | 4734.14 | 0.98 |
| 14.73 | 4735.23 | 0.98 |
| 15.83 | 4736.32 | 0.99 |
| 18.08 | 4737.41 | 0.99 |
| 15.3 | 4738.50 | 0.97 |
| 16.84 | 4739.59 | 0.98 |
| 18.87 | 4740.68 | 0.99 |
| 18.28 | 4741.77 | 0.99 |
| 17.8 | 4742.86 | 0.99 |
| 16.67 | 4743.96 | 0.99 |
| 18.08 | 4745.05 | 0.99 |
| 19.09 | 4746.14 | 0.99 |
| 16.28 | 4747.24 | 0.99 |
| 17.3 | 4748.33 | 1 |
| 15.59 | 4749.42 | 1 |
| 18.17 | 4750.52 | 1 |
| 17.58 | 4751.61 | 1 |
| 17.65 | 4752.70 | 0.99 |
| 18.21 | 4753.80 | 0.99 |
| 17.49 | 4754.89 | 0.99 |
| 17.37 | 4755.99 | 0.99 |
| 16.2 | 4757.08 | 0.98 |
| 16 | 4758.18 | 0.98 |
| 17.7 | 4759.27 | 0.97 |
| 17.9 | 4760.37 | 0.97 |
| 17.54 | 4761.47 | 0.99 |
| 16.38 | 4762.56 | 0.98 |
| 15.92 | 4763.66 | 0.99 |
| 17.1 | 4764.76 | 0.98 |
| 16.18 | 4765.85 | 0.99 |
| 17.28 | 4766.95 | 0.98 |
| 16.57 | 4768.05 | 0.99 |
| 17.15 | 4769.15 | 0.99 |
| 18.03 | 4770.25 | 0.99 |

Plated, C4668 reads 7.28 Angstrom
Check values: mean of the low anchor 17.8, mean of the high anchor 17.5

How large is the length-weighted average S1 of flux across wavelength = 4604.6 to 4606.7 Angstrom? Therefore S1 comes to 15.4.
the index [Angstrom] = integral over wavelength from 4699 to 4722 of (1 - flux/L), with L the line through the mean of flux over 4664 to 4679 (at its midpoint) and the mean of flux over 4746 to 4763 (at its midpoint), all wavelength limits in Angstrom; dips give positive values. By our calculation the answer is 0.6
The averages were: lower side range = 16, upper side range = 17.2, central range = 16.1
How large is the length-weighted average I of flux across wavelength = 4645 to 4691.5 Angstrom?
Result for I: 16.3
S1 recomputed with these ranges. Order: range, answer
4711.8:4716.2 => 16.4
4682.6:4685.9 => 16.9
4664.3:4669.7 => 15.8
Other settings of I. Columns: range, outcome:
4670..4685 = 16.4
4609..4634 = 17.8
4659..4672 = 15.9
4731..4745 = 16.8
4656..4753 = 16.4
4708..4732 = 16.5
